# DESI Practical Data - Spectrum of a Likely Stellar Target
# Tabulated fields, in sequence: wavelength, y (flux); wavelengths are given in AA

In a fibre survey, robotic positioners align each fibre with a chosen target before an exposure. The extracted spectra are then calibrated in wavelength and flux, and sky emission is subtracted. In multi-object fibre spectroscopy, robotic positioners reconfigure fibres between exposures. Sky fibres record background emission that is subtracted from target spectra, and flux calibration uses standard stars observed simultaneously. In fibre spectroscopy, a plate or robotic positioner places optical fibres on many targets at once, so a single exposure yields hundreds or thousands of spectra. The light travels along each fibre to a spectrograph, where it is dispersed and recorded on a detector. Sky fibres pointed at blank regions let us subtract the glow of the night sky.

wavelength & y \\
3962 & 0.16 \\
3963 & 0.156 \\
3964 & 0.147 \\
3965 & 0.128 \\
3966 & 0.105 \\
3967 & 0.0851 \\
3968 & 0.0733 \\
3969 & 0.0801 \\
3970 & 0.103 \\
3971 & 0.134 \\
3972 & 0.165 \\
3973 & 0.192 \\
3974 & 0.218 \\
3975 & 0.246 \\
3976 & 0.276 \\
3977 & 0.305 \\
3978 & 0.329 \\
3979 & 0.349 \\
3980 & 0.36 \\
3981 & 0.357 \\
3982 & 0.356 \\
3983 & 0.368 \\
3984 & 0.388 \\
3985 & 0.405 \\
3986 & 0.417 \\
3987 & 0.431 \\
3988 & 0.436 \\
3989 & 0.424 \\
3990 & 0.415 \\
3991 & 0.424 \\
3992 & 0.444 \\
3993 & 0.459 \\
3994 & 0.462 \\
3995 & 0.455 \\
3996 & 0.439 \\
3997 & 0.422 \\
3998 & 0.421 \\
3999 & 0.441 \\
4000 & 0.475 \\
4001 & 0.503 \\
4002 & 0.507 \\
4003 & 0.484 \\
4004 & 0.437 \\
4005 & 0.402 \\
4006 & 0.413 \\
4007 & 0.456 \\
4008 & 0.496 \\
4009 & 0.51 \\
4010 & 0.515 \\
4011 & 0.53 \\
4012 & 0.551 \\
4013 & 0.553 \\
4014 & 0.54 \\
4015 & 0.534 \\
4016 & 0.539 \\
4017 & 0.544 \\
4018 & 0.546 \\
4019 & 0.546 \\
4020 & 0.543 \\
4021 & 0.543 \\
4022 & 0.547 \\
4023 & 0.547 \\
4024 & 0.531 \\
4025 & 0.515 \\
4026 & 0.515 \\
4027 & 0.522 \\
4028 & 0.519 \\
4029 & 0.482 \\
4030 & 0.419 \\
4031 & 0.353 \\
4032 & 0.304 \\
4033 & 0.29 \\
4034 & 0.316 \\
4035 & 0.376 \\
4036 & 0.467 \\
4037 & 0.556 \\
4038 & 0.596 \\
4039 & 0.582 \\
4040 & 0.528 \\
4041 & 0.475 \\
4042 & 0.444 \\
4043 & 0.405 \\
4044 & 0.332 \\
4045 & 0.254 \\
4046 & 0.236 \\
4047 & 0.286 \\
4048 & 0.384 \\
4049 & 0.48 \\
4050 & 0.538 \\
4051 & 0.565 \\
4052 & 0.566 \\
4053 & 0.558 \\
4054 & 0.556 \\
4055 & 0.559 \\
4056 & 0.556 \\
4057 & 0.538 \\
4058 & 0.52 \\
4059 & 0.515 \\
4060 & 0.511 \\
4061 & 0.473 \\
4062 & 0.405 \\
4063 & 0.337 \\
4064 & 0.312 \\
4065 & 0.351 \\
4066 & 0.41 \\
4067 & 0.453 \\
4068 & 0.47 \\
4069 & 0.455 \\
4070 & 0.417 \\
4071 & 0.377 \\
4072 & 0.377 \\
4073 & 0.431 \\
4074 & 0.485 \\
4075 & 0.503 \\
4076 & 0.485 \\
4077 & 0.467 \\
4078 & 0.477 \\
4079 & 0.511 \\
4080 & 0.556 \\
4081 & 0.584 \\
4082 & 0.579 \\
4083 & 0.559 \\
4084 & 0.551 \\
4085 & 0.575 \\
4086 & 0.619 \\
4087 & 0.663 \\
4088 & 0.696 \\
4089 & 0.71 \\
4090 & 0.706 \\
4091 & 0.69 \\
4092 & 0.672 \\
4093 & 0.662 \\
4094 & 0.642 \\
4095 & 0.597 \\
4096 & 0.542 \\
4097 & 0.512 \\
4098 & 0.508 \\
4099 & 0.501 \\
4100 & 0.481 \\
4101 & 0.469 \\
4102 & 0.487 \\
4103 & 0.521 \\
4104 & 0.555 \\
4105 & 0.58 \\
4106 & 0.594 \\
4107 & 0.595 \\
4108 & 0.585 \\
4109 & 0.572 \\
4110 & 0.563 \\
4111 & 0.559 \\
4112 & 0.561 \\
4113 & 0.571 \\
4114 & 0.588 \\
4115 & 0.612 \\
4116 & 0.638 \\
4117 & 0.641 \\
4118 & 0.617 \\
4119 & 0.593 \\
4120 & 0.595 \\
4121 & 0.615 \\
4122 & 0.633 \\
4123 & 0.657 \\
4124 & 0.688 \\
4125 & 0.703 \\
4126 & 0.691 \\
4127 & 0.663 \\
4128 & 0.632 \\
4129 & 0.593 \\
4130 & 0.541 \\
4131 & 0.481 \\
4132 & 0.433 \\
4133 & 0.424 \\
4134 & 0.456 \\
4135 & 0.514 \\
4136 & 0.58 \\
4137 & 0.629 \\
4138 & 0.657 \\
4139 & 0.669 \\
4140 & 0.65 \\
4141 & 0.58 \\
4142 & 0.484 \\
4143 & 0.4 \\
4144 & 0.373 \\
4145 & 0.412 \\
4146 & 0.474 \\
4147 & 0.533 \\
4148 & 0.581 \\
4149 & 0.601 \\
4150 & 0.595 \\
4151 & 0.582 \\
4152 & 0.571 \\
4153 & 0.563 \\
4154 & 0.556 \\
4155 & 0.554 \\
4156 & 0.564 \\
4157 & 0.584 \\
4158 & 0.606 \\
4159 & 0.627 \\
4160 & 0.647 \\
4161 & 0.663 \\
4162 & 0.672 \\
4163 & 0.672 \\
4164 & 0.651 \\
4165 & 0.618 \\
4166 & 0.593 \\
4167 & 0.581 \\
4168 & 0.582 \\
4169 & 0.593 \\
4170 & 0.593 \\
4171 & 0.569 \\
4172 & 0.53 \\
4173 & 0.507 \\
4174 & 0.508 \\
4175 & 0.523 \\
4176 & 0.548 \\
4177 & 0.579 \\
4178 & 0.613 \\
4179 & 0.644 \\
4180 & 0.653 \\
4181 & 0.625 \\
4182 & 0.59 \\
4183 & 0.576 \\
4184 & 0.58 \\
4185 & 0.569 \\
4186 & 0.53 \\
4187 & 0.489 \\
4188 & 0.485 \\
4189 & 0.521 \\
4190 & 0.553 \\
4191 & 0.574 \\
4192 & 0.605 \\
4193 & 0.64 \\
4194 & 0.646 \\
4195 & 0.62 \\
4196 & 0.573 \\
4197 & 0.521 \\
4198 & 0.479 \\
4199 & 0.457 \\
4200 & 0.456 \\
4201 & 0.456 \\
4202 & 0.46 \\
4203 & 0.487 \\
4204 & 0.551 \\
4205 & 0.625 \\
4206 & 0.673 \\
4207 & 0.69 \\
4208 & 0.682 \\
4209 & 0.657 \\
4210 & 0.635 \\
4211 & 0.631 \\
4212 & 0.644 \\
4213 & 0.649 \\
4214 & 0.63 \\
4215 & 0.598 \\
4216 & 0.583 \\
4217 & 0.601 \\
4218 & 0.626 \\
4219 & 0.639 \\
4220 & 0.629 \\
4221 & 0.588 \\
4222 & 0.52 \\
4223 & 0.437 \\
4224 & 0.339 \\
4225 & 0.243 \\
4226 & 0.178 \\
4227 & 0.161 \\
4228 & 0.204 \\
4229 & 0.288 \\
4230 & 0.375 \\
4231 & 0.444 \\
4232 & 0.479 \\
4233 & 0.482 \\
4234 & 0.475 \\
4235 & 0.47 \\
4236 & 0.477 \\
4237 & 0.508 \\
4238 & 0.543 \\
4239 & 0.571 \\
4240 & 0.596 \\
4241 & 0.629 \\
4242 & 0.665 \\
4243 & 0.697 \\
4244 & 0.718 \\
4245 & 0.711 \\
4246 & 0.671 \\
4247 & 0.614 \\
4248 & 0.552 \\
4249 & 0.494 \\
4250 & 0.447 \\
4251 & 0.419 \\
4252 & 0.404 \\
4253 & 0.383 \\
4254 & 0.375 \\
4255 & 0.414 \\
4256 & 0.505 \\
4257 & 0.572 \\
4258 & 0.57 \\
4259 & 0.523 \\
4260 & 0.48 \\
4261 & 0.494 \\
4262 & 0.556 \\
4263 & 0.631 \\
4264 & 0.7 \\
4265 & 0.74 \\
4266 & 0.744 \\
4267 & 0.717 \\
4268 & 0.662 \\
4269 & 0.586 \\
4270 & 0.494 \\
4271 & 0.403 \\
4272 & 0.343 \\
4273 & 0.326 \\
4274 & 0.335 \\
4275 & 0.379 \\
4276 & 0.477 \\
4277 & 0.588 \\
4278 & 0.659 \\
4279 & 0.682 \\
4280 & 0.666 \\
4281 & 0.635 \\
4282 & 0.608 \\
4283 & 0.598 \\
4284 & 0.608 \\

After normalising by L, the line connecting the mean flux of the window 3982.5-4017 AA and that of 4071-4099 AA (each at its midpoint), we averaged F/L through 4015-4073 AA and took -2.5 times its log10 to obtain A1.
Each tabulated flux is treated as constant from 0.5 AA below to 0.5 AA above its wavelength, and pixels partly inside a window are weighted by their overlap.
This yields 0.11 mag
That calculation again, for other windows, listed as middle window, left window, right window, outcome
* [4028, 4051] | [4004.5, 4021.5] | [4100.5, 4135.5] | 0.26 mag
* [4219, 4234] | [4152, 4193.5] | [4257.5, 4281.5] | 0.40 mag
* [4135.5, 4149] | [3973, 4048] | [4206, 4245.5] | -0.10 mag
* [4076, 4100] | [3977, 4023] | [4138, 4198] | -0.13 mag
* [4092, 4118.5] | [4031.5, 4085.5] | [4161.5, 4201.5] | -0.14 mag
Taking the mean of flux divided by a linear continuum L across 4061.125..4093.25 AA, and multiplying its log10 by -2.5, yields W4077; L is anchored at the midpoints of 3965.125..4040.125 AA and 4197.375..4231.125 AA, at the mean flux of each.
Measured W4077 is -0.15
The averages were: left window 0.413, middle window 0.515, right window 0.51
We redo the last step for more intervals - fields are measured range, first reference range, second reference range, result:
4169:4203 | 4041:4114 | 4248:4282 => -0.064 mag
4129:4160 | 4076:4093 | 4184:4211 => 0.069 mag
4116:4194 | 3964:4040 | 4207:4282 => -0.189 mag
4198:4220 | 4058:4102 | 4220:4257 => -0.213 mag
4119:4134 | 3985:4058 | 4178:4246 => -0.159 mag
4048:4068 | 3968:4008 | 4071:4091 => 0.053 mag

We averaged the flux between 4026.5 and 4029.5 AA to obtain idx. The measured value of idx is 0.508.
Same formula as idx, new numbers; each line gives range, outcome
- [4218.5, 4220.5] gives 0.634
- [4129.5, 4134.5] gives 0.467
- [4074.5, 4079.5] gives 0.489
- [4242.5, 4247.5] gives 0.682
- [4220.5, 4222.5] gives 0.554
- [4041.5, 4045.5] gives 0.359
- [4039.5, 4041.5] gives 0.502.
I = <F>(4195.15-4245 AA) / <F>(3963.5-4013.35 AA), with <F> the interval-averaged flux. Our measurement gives 1.46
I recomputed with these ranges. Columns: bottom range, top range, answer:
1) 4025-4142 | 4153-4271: 1.05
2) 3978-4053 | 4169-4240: 1.17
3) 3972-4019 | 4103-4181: 1.36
